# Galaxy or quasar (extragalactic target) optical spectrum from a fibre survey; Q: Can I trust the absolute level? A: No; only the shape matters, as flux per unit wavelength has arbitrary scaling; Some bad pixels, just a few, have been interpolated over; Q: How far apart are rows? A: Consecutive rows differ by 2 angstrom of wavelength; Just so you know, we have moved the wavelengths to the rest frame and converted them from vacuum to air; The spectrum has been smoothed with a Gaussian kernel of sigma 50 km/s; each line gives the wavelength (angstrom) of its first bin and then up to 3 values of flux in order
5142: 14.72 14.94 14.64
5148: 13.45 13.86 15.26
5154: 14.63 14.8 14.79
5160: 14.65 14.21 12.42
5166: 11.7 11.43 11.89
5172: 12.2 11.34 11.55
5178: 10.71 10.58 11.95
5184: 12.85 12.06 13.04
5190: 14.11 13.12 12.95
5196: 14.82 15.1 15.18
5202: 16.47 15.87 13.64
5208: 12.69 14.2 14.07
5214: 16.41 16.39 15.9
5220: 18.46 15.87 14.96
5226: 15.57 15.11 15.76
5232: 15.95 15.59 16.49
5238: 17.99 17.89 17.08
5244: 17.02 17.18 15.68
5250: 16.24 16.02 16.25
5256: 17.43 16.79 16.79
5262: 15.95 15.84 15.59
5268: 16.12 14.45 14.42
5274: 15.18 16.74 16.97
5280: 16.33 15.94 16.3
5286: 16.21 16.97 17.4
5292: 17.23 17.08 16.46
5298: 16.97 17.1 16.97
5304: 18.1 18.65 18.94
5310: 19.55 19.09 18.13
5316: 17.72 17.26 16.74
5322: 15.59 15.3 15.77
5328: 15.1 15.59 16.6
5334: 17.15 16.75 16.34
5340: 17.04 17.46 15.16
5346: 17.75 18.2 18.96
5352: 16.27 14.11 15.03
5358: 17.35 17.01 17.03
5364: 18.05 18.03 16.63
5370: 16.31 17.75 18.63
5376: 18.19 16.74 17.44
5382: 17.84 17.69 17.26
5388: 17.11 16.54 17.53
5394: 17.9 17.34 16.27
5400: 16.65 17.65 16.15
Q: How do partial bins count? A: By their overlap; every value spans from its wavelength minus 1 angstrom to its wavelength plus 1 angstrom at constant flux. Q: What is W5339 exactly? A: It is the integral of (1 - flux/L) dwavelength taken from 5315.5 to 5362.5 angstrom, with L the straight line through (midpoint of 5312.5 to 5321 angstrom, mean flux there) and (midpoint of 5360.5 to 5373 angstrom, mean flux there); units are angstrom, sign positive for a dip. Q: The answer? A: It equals 2.4 angstrom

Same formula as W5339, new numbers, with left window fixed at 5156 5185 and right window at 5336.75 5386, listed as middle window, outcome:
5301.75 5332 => -2.3 angstrom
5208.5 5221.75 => -2.2 angstrom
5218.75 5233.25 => -2.3 angstrom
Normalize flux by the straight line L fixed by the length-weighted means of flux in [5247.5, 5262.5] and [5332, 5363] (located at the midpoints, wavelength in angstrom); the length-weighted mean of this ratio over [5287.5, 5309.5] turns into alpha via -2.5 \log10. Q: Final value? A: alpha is -0.06 mag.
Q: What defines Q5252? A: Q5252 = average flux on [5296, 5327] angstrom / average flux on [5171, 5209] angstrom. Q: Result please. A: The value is 1.3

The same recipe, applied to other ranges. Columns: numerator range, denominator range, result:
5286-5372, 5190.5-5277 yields 1.08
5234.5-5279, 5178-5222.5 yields 1.15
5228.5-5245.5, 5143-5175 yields 1.23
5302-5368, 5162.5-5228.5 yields 1.24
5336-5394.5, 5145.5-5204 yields 1.29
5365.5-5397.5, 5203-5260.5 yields 1.09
